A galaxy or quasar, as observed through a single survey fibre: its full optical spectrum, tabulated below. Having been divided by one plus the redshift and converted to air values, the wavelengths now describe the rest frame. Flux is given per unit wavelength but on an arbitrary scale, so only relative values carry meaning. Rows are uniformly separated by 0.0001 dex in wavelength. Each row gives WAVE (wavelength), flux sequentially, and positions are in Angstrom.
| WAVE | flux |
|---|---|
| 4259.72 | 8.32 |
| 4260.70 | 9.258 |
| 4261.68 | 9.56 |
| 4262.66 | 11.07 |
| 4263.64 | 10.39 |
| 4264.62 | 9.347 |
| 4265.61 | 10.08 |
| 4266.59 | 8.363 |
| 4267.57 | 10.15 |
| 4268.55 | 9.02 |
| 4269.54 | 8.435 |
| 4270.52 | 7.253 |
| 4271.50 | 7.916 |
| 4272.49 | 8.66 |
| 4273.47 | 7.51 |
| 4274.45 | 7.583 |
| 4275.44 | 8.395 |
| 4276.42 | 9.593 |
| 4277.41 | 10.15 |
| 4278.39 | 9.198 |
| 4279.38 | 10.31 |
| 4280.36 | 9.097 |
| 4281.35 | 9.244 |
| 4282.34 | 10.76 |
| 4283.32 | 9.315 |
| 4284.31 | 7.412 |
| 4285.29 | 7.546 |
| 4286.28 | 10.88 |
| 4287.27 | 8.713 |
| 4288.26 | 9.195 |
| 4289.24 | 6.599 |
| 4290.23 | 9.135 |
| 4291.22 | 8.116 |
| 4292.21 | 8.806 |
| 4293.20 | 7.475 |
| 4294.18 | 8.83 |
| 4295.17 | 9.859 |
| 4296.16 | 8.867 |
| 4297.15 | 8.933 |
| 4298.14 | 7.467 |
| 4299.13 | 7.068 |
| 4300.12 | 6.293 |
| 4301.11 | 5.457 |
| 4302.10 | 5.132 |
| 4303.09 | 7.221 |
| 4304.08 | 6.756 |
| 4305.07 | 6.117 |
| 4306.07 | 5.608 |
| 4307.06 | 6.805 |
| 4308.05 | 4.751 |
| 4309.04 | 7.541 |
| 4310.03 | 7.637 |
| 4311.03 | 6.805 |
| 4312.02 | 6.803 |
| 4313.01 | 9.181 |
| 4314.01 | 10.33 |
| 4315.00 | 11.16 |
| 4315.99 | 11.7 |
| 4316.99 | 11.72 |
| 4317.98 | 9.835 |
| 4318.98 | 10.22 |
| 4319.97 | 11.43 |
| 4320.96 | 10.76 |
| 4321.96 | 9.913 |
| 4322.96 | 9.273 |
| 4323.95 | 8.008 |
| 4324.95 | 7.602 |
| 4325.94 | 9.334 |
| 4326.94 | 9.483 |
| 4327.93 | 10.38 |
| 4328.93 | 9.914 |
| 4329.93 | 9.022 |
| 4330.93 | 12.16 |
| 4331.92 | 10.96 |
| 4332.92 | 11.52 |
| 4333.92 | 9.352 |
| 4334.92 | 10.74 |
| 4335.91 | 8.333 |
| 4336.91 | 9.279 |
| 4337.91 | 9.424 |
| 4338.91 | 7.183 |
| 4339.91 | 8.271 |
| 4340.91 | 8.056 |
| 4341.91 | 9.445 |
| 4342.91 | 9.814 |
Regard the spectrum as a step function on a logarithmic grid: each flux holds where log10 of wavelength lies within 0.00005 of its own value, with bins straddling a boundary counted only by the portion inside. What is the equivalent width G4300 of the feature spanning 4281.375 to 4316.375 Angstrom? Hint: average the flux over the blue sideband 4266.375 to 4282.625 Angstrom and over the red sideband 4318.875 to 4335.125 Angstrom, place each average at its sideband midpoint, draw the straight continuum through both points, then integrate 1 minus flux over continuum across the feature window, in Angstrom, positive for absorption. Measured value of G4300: 5.2 Angstrom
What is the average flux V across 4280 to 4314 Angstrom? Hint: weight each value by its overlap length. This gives 7.83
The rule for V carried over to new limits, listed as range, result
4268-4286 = 8.78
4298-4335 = 8.71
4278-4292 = 8.96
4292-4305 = 7.48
